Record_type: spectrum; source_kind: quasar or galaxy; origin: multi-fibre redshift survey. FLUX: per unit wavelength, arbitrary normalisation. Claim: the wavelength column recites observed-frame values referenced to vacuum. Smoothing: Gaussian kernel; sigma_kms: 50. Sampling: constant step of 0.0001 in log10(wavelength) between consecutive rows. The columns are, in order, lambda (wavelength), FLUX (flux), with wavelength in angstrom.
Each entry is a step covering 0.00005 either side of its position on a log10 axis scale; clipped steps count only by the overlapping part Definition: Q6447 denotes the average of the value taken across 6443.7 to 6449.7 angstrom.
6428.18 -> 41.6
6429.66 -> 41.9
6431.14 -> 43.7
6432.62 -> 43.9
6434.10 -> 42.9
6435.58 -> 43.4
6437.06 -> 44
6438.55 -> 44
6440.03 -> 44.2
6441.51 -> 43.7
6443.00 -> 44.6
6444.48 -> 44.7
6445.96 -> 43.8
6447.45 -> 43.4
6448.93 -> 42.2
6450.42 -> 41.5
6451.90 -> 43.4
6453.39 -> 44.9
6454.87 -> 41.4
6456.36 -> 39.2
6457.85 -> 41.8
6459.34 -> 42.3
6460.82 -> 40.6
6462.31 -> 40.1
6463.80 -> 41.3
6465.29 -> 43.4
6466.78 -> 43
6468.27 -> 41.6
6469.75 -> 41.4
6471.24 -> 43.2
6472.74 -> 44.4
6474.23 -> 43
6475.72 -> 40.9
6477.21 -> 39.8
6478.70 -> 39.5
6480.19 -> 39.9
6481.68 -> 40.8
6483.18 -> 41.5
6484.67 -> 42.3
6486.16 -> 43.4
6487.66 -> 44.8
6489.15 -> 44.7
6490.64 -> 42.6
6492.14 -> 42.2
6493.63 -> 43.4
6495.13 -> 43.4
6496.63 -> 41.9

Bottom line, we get 43.5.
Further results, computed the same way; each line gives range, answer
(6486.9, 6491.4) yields 44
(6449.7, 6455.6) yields 42.9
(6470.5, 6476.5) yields 42.8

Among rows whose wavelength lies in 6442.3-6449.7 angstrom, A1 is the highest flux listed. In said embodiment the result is 44.7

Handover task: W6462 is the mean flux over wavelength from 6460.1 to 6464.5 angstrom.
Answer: 40.6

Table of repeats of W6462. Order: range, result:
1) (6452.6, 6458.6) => 41.8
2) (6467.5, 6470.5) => 41.6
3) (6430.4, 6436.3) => 43.5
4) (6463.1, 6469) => 42.3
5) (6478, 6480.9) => 39.7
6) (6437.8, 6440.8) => 44.1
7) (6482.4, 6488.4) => 42.9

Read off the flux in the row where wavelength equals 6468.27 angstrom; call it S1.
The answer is 41.6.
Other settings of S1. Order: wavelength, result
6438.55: 44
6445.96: 43.8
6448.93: 42.2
